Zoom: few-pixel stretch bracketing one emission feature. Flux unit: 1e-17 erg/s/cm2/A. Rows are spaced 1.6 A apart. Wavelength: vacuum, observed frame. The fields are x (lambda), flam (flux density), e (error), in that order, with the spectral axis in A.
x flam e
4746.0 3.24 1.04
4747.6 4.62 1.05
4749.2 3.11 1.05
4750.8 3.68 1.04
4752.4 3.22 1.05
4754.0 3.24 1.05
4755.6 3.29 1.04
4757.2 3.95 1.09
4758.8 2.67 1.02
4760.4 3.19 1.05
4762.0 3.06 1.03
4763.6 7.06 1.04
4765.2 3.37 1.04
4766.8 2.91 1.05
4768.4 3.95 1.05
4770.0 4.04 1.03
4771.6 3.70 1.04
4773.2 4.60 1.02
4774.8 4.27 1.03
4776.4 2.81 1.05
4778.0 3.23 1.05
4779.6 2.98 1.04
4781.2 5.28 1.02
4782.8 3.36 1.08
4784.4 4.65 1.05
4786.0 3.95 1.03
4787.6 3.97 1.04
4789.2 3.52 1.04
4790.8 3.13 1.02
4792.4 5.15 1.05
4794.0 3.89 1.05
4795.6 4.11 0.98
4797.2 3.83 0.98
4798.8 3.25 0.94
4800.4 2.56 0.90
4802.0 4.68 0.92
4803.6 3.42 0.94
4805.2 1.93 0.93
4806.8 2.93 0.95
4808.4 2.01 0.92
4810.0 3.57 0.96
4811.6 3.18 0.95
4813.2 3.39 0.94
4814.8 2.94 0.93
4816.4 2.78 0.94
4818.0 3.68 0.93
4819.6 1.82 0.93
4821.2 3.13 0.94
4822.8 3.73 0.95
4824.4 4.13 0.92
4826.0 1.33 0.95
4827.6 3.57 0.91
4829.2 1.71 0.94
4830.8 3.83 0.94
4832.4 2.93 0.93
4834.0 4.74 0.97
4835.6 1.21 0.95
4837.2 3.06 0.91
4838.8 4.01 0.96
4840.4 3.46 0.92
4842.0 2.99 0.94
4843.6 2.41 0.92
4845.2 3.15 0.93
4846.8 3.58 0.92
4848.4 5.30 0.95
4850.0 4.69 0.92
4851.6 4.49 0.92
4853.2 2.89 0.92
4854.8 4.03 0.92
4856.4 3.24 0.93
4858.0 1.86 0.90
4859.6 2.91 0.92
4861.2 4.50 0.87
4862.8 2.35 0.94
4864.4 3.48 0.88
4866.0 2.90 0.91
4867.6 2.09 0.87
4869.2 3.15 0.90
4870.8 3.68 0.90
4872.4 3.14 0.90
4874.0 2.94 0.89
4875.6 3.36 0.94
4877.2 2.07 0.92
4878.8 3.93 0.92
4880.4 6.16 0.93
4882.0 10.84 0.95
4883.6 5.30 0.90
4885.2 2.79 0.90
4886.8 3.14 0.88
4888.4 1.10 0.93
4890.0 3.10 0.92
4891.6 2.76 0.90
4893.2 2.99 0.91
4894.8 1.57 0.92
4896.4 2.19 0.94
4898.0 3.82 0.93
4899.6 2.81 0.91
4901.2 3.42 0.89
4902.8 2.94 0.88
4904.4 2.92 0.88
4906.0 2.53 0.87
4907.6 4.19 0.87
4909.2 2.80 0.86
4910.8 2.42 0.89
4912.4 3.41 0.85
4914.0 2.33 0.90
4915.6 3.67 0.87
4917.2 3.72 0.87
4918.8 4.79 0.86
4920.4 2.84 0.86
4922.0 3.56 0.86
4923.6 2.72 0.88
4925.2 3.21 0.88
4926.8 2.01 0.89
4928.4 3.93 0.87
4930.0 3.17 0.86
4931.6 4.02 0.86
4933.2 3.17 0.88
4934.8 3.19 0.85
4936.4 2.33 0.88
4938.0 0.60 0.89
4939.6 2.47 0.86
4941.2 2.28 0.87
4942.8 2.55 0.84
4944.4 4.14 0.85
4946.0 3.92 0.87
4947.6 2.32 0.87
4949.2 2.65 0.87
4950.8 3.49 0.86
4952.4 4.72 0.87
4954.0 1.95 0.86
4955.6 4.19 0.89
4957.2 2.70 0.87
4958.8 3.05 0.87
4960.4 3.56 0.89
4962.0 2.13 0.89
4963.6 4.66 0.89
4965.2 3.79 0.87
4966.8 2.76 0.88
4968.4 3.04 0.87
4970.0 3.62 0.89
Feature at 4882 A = H-gamma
